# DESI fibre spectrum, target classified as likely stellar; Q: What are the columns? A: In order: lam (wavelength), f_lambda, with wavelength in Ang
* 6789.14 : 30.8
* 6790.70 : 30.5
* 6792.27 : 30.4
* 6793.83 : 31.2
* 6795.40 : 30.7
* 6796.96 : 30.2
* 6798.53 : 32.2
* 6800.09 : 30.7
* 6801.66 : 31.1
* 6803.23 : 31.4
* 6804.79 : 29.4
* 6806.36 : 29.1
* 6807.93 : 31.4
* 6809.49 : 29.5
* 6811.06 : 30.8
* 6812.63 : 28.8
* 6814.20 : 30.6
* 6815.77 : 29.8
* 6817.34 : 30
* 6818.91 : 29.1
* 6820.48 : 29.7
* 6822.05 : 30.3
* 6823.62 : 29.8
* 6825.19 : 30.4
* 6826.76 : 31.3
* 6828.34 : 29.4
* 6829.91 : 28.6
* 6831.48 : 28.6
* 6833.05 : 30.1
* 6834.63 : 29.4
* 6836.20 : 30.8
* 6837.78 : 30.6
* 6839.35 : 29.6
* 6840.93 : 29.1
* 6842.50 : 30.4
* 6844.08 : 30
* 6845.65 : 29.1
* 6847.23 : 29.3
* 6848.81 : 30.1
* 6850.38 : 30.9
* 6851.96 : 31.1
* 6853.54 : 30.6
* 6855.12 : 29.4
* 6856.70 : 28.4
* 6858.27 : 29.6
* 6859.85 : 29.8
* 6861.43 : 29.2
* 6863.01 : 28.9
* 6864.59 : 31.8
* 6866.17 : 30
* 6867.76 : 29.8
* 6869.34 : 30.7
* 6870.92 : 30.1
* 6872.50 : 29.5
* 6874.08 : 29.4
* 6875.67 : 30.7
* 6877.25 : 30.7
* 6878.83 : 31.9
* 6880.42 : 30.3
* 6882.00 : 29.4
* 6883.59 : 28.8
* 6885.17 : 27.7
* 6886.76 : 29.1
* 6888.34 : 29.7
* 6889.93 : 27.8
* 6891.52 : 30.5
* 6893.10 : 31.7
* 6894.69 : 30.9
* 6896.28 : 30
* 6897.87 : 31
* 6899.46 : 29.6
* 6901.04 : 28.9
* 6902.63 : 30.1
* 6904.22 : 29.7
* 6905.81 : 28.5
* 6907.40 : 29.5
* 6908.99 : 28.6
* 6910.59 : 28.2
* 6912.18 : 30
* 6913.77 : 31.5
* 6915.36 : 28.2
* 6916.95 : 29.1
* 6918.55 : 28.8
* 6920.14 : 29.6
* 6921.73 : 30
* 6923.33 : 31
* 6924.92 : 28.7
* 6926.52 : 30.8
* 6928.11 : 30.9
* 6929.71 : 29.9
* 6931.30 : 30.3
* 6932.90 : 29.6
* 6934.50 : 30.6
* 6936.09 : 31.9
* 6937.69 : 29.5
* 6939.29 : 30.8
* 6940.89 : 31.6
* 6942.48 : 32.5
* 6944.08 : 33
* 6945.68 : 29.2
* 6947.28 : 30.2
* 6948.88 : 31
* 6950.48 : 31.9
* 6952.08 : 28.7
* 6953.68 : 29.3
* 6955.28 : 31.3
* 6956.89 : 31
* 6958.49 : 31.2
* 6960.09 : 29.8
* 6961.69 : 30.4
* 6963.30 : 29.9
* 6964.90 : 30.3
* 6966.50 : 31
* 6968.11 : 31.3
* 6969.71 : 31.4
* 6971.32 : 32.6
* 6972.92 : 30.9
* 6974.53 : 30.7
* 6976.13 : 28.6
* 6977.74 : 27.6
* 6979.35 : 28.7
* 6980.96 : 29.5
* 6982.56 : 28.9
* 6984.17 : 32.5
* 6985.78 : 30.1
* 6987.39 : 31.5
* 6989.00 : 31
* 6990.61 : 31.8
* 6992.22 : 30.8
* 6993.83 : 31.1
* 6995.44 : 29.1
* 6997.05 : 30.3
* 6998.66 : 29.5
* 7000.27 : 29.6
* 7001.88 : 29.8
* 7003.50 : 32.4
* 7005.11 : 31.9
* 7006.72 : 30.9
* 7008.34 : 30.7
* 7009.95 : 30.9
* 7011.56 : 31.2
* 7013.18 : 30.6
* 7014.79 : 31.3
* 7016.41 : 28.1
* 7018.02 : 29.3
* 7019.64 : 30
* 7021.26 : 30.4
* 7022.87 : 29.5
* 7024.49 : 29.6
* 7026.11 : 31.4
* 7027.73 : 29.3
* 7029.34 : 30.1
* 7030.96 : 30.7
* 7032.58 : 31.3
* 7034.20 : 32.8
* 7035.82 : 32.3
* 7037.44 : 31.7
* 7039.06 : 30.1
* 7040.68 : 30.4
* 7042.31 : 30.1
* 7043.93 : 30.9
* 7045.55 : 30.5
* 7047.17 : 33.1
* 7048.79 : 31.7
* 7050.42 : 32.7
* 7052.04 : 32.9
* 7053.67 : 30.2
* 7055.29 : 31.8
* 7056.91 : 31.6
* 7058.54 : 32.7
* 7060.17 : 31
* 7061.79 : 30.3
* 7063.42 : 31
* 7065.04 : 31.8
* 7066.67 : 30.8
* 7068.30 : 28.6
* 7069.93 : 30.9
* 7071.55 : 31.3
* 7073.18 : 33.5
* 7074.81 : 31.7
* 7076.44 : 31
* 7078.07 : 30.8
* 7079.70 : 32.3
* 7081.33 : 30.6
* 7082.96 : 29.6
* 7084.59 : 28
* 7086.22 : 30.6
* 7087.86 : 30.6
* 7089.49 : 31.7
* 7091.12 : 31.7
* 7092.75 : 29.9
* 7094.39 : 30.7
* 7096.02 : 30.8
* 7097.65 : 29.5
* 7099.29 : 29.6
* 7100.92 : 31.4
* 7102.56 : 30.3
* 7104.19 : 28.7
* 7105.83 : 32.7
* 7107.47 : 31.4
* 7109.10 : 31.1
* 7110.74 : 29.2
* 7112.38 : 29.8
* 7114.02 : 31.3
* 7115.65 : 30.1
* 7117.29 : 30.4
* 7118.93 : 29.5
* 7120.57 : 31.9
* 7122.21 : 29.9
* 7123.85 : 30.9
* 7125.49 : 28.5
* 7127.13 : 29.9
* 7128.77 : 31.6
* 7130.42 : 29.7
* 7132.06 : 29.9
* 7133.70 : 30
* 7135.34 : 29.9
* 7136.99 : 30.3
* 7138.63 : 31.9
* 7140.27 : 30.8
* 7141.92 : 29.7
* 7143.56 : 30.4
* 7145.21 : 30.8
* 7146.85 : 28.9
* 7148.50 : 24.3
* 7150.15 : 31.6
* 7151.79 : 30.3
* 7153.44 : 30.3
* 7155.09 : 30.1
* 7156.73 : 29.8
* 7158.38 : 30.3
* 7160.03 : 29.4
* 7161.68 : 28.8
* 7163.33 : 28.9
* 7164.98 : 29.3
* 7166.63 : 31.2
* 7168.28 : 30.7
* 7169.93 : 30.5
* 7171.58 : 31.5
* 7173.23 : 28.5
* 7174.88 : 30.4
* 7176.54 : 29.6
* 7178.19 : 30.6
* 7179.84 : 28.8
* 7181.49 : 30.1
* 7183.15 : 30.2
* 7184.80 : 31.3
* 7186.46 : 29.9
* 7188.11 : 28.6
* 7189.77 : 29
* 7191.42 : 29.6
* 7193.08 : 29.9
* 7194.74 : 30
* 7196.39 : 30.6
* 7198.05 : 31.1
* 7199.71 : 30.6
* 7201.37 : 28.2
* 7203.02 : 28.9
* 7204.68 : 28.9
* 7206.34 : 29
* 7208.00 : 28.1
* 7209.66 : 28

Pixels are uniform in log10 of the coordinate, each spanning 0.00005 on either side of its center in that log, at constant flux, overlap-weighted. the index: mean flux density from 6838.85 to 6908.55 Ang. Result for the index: 29.8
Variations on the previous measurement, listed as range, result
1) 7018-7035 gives 30.4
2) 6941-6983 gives 30.5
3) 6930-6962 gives 30.7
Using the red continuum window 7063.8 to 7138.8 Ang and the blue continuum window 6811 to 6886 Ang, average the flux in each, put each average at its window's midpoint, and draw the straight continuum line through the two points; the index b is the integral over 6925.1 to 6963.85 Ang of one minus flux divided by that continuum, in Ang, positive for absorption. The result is -0.6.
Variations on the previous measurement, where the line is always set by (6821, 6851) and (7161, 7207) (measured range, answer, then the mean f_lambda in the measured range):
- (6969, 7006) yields -0.7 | 30.4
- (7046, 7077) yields -1.7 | 31.5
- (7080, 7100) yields -0.3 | 30.3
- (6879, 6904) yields 0.1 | 29.8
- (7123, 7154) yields -0.2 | 30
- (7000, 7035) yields -0.8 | 30.6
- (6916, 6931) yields 0.0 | 29.9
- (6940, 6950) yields -0.5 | 31.3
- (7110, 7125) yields -0.2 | 30.3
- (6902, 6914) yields 0.2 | 29.4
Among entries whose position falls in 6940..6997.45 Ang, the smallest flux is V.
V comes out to 27.6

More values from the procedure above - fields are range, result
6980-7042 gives 28.1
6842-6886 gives 27.7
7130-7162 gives 24.3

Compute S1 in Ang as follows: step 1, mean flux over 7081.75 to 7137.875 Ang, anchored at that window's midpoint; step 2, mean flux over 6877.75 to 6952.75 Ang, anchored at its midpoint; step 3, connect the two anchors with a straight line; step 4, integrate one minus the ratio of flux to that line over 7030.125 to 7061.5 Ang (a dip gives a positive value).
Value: -1.29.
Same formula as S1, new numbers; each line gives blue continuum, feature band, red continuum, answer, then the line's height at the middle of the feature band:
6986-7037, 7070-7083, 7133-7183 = -0.5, 30.3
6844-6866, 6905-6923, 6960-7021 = 0.5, 30.1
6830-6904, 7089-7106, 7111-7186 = -0.3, 30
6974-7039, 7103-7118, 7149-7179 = -0.2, 30.2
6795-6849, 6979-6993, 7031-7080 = 0.2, 31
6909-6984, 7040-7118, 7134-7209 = -2.4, 30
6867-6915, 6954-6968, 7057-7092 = -0.2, 30.3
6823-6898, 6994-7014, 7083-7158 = -0.3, 30.1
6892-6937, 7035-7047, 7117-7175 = -0.4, 30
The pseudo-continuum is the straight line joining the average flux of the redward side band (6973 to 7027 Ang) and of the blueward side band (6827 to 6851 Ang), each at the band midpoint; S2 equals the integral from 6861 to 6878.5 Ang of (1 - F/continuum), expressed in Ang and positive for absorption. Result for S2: -0.16 Ang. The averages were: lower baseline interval 29.8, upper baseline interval 30.3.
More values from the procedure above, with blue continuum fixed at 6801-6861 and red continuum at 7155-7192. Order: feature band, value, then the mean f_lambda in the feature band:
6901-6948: -0.2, 30.1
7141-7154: 0.2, 29.5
